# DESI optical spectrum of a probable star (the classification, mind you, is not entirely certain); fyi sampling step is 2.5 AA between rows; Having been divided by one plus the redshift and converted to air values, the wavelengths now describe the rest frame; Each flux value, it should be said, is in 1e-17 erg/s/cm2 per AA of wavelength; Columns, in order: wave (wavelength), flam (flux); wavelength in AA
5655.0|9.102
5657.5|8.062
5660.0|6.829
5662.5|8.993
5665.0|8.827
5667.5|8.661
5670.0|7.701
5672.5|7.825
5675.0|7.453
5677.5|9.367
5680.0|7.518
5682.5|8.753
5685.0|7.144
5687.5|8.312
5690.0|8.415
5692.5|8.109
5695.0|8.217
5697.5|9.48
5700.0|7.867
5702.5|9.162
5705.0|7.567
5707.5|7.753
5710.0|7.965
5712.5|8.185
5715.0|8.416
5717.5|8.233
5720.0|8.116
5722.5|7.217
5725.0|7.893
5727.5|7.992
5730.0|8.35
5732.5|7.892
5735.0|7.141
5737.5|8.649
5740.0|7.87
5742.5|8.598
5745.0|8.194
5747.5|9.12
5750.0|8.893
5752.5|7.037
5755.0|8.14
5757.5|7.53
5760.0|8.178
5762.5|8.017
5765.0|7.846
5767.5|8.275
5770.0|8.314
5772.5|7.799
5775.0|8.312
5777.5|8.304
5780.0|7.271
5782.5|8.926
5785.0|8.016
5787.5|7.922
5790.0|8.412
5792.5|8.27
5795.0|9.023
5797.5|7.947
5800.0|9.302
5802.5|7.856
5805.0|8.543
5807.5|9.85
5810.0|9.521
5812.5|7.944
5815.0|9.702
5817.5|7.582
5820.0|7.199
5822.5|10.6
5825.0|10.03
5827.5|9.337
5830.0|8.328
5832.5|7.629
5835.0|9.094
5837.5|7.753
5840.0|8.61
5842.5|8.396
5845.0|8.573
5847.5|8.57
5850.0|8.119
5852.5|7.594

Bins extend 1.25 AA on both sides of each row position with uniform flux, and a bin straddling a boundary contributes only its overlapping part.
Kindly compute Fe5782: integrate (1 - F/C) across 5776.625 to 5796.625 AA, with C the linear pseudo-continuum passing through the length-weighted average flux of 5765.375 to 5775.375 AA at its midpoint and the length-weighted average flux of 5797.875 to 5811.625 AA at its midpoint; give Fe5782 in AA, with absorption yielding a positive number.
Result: 0.57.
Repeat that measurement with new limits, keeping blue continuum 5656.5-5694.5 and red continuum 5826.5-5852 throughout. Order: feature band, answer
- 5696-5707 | -0.38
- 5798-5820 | -0.82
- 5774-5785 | 0.17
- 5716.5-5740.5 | 0.84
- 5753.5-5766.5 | 0.54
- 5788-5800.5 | -0.26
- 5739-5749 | -0.27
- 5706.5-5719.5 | 0.12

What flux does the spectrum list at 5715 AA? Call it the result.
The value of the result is 8.416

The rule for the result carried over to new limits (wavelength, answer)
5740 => 7.87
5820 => 7.199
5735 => 7.141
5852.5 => 7.594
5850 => 8.119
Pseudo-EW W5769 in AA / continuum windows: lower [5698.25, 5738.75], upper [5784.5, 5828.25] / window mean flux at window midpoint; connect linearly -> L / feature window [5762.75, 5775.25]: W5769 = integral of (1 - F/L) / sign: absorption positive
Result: 0.5 AA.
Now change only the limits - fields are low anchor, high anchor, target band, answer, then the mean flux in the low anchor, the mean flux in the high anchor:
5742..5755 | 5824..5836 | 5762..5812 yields 1.1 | 8.33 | 8.86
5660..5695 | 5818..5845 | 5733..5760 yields 0.9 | 8.19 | 8.66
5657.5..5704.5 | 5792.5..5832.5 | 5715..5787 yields 3.8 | 8.24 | 8.79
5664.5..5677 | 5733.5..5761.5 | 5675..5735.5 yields 0.0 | 8.13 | 8.12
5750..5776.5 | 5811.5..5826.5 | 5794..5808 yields -0.2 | 7.99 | 8.87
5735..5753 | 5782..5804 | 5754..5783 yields 1.0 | 8.31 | 8.39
